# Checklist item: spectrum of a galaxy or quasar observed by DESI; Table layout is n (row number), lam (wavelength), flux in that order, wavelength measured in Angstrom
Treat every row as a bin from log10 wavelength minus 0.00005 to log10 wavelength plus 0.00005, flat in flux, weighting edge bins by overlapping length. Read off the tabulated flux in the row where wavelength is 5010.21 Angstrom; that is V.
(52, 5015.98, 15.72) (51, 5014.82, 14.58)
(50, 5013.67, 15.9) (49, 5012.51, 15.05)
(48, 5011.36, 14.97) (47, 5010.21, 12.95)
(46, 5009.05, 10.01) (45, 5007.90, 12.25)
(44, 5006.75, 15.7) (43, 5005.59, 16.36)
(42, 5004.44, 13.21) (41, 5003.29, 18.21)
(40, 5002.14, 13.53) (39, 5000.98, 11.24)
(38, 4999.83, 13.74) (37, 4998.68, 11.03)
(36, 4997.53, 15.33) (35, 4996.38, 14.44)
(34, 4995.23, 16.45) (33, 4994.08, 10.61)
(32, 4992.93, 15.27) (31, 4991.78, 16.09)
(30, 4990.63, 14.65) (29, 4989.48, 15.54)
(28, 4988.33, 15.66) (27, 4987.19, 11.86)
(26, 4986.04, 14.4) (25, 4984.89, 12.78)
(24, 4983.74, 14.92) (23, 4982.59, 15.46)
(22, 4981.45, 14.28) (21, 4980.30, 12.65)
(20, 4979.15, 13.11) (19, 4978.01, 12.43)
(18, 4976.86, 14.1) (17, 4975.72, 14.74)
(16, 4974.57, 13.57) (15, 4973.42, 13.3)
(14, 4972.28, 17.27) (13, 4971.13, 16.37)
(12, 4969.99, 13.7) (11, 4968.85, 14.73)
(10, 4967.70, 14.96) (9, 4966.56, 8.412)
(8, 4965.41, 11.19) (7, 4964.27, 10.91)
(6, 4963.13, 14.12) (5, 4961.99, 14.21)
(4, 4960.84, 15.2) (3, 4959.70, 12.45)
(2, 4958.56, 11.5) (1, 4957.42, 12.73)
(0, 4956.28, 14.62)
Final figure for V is 12.95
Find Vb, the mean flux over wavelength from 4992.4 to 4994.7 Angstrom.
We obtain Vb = 13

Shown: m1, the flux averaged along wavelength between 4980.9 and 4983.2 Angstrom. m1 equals 14.9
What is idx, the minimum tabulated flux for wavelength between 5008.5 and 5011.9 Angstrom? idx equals 10.01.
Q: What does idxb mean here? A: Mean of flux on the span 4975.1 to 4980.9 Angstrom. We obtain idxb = 13.4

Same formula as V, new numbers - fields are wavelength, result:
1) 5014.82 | 14.58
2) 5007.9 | 12.25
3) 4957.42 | 12.73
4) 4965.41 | 11.19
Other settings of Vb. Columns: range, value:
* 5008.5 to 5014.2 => 13.8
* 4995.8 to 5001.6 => 13.2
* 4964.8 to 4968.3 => 11.5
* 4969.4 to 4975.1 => 14.9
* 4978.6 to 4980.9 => 12.9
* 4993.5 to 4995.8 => 13.5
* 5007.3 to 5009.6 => 11.2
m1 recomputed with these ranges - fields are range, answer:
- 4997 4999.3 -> 13.2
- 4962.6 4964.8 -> 12.5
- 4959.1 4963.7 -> 14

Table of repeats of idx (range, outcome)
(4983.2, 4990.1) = 11.86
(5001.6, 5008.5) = 12.25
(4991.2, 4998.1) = 10.61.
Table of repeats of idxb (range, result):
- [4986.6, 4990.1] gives 14.4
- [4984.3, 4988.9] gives 13.7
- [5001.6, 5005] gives 15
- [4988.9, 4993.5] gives 15.4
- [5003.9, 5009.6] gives 13.5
